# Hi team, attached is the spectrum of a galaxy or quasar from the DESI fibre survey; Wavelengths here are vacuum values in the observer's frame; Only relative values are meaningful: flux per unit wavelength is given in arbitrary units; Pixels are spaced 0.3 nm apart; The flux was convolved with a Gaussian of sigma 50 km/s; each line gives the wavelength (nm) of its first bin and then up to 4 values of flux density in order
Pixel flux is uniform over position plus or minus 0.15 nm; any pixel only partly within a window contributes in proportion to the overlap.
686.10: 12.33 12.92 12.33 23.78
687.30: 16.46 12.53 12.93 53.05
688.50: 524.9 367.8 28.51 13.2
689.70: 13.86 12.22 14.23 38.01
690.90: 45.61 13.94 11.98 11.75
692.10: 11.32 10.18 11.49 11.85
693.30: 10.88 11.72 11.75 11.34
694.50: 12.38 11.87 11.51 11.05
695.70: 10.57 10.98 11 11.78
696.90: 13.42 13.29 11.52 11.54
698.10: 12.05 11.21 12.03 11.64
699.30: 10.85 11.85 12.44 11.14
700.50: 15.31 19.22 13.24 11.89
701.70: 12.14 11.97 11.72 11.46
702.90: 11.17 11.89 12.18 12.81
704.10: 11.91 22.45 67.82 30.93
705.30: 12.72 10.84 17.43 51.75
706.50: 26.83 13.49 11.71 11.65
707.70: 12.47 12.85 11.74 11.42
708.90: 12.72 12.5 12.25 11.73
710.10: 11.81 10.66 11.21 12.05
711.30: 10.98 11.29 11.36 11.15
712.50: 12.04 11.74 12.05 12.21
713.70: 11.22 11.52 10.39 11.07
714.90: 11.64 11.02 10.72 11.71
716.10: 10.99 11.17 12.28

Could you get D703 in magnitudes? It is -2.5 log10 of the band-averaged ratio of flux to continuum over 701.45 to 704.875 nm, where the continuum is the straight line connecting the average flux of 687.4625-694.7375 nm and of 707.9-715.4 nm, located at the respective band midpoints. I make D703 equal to 0.47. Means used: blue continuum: 52.8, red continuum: 11.6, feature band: 17.9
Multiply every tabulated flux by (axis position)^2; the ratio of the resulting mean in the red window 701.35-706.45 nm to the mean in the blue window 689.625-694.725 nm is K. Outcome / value 1.33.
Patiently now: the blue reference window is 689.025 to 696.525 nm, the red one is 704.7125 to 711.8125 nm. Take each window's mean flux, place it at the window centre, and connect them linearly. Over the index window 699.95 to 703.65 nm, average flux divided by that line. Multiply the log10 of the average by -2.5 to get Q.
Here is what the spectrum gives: 0.22 mag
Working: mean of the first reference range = 14.8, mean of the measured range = 12.8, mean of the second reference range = 16.3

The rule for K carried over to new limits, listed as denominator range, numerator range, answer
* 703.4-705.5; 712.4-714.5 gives 0.49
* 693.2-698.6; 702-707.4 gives 1.76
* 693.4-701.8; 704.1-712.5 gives 1.44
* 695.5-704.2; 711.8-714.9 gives 0.98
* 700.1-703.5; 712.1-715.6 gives 0.92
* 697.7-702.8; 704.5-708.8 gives 1.76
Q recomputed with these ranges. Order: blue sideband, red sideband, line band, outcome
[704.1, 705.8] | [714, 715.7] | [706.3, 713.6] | 0.42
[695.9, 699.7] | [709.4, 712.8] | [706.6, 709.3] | -0.09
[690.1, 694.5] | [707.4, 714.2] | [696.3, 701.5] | 0.15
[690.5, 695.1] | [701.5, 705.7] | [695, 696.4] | 0.41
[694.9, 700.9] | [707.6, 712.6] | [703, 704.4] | -0.11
